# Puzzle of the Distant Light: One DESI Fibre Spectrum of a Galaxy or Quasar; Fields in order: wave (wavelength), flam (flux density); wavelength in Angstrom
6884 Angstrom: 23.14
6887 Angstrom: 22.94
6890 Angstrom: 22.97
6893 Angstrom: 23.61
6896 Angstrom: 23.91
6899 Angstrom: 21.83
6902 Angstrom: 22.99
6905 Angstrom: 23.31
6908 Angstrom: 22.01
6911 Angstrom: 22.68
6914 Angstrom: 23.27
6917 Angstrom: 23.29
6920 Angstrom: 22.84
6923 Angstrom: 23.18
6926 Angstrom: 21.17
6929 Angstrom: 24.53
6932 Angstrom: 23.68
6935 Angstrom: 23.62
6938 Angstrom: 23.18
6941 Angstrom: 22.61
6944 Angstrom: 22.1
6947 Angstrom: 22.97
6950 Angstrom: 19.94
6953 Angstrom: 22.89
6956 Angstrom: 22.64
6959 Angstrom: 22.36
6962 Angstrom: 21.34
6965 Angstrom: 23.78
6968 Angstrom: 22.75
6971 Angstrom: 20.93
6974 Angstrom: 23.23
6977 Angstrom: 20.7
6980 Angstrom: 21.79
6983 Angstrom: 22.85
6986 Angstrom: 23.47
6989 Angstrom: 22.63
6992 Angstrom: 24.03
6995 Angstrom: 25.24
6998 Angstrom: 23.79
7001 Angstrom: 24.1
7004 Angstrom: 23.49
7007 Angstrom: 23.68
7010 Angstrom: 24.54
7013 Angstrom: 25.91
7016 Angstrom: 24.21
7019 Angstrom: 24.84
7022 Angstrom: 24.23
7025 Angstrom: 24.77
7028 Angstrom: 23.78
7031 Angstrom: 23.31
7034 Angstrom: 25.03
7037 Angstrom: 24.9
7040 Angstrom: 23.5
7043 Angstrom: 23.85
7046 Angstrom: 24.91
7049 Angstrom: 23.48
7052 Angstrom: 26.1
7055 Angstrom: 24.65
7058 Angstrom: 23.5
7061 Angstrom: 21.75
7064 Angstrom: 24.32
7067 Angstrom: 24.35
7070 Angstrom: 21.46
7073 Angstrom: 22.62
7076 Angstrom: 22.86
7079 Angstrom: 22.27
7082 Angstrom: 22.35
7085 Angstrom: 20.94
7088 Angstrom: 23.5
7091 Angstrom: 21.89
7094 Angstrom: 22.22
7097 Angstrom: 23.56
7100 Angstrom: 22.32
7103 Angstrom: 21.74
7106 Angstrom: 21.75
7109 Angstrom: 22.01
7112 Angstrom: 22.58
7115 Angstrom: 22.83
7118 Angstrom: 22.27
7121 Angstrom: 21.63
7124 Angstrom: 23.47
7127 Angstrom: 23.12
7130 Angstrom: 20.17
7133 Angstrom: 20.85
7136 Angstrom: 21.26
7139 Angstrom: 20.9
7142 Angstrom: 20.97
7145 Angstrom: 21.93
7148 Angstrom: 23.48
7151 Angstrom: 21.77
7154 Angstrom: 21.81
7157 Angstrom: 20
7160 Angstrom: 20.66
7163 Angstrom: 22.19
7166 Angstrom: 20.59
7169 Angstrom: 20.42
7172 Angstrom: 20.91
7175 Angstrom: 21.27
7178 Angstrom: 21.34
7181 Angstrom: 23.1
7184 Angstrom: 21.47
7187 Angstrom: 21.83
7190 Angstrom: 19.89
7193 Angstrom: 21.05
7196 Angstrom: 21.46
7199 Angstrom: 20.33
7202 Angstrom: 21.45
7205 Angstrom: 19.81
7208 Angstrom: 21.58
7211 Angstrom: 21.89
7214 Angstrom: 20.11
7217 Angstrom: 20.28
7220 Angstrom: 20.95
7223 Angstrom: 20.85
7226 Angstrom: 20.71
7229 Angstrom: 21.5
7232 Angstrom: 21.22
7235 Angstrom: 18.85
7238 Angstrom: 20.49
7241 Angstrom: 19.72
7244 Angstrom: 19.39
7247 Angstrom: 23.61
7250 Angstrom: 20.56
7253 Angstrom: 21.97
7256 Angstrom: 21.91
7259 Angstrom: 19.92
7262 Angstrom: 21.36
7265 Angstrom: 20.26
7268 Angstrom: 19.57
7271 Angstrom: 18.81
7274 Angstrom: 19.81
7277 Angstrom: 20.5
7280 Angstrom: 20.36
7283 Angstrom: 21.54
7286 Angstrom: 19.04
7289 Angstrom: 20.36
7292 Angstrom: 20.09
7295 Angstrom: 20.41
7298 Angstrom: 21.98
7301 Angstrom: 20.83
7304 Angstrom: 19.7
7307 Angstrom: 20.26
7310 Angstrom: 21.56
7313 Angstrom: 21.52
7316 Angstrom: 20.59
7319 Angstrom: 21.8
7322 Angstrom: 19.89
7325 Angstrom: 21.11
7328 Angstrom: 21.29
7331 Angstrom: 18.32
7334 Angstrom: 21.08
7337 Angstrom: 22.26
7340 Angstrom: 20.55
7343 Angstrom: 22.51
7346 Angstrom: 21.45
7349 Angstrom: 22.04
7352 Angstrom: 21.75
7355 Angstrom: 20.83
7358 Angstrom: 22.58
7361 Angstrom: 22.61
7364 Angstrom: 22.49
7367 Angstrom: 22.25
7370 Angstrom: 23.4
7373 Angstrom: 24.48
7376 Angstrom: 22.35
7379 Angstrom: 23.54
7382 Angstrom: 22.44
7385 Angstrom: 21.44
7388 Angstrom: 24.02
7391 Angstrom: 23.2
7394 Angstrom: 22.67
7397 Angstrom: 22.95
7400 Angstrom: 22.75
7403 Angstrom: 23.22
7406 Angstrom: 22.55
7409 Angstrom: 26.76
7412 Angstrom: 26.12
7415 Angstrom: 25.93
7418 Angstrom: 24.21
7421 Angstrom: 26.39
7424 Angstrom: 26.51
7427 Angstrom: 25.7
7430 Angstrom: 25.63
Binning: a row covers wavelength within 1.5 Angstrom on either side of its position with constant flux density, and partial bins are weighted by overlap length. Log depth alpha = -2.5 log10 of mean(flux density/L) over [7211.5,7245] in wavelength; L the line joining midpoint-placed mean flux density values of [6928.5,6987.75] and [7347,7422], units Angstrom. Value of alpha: 0.13 mag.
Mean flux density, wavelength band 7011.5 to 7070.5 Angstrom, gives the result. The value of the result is 24.2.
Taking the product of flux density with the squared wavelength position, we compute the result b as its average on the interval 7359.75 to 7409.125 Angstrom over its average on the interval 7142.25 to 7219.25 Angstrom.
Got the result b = 1.15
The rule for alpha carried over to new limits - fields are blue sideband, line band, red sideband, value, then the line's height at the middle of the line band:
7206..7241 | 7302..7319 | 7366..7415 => 0.067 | 22.1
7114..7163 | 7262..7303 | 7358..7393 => 0.108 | 22.4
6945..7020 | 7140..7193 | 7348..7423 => 0.090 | 23.2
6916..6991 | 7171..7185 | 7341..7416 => 0.057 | 22.8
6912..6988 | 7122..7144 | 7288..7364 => 0.017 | 21.9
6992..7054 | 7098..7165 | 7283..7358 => 0.063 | 23.1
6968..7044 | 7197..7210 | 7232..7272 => 0.016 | 21.2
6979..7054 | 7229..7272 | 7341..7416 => 0.139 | 23.4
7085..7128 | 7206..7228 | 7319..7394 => 0.068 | 22.2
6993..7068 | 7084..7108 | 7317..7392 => 0.072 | 23.8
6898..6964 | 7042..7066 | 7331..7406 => -0.070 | 22.6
